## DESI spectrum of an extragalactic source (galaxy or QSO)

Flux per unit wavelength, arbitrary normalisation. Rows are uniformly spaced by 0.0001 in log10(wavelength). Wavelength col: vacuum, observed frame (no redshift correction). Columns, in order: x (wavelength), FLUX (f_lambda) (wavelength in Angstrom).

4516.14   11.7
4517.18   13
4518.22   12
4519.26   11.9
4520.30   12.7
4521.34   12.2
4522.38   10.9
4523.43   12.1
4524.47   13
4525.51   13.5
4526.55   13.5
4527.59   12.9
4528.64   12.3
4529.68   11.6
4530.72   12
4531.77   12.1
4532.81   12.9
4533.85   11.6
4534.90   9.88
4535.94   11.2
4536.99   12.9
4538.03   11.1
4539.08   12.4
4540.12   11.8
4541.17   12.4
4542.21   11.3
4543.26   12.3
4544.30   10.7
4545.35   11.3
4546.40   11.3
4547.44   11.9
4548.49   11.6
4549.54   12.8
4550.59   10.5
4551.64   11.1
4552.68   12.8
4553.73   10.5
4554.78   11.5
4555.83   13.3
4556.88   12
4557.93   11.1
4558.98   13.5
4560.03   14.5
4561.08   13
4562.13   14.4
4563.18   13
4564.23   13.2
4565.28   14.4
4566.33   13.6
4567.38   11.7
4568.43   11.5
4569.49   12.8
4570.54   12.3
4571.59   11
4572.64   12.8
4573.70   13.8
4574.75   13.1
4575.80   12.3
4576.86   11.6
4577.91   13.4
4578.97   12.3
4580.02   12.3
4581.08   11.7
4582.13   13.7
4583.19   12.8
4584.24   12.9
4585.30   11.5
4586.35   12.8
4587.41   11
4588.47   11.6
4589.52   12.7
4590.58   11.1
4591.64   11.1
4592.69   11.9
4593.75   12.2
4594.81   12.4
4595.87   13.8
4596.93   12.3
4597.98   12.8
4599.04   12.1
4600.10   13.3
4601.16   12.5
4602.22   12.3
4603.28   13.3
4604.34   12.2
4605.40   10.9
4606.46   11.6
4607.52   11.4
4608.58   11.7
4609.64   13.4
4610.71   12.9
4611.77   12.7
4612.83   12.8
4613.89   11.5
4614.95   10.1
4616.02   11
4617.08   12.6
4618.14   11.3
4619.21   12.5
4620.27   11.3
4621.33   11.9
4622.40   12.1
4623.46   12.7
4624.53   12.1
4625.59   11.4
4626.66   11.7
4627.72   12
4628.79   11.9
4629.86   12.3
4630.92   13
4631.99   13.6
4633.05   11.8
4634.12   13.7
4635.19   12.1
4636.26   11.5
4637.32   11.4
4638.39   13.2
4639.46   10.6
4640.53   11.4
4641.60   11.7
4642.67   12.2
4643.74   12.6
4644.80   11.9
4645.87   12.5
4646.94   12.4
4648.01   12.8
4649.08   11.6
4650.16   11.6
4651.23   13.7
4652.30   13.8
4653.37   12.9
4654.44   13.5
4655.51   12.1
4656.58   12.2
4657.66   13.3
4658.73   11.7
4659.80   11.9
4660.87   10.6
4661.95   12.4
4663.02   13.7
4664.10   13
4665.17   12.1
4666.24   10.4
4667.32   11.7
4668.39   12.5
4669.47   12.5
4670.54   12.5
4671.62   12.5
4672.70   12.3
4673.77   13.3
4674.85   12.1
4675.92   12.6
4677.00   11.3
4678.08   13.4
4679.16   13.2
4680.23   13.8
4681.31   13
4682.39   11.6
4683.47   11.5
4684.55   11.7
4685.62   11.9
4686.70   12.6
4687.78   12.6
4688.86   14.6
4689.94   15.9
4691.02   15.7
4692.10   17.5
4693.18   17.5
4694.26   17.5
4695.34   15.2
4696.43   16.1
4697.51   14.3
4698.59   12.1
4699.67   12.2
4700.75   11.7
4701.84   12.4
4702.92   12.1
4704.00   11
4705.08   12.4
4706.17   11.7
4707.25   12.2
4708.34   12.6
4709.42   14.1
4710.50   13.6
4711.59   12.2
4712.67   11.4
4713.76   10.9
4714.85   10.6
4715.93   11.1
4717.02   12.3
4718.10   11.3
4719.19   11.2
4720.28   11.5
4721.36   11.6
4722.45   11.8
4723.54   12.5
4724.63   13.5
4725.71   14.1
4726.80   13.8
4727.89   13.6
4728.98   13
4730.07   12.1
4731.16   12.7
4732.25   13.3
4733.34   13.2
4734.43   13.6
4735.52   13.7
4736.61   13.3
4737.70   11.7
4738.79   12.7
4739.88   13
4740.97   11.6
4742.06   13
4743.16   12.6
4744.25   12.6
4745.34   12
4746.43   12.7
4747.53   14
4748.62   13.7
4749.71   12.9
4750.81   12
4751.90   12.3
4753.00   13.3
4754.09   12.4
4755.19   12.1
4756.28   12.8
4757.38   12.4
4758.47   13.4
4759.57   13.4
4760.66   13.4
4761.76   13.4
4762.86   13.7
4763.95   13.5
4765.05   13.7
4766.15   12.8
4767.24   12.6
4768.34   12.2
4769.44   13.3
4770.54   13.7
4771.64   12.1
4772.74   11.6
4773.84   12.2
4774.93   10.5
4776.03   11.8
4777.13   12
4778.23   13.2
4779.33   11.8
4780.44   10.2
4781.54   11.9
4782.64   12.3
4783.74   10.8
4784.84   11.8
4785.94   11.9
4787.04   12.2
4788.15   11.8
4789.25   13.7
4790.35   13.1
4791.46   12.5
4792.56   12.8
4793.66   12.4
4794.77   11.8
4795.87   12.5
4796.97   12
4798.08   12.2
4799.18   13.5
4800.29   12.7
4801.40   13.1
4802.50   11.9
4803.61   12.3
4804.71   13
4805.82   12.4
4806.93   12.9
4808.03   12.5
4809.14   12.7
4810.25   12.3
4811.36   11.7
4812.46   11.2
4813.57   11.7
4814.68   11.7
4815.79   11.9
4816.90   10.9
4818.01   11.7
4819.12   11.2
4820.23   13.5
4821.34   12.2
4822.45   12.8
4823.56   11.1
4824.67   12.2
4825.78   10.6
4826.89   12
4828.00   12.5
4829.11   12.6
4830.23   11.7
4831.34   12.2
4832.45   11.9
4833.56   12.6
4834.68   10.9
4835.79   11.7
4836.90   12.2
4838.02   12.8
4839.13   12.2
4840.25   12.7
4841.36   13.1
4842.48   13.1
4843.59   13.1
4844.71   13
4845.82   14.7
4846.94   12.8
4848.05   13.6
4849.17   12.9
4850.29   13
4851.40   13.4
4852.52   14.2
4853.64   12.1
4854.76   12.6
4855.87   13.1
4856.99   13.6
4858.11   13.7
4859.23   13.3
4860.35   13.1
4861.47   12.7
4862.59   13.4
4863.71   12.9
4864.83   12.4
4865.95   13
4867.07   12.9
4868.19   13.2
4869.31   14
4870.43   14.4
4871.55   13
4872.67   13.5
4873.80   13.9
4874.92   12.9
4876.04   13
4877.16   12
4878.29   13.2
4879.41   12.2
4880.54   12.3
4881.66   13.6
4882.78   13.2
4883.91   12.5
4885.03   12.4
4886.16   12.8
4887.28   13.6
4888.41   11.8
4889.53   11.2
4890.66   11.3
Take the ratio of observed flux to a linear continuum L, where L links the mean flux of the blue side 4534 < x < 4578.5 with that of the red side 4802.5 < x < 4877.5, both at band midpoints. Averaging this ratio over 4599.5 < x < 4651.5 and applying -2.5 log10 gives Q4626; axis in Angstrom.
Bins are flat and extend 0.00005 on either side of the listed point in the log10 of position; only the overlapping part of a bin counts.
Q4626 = 0.02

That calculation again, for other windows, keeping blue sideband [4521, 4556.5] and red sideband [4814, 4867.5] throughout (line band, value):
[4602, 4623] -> 0.009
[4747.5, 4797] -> -0.008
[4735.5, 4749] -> -0.036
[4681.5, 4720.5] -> -0.061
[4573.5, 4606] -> -0.030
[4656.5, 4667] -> 0.006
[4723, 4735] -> -0.076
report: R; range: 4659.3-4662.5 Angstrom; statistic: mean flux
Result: 11.6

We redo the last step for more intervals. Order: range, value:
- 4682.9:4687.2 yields 11.9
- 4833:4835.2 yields 11.7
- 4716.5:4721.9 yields 11.6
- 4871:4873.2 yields 13.3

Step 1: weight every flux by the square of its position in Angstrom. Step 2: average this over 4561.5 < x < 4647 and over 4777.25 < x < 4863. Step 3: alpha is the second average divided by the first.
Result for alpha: 1.11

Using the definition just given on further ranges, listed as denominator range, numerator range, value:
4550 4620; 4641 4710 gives 1.09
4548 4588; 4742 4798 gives 1.09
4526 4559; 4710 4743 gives 1.14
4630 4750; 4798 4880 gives 1.06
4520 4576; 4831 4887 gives 1.21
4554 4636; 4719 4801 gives 1.09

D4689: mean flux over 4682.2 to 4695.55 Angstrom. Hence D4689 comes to 14.3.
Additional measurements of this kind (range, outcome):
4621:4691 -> 12.4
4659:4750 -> 12.8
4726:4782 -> 12.7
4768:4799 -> 12.2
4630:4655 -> 12.4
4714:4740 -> 12.5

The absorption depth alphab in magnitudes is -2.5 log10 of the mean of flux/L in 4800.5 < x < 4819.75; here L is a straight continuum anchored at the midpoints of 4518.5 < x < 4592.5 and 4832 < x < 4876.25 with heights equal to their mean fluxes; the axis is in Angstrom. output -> 0.07 mag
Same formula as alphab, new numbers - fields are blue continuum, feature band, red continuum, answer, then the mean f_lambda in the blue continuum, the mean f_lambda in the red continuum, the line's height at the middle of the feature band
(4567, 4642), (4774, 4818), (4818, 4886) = 0.044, 12.2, 12.8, 12.6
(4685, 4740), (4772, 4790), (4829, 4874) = 0.098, 13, 13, 13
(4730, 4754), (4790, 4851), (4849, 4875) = 0.061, 12.8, 13.2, 13.1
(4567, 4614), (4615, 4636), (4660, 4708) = 0.042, 12.3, 13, 12.6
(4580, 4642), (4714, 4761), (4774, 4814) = -0.040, 12.1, 12.2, 12.2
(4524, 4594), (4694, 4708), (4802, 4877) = -0.051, 12.2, 12.6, 12.4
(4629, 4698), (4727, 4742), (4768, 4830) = -0.035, 12.9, 12.2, 12.5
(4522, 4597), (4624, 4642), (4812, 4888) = 0.025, 12.3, 12.7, 12.4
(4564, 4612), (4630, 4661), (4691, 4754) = 0.023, 12.4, 12.9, 12.6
